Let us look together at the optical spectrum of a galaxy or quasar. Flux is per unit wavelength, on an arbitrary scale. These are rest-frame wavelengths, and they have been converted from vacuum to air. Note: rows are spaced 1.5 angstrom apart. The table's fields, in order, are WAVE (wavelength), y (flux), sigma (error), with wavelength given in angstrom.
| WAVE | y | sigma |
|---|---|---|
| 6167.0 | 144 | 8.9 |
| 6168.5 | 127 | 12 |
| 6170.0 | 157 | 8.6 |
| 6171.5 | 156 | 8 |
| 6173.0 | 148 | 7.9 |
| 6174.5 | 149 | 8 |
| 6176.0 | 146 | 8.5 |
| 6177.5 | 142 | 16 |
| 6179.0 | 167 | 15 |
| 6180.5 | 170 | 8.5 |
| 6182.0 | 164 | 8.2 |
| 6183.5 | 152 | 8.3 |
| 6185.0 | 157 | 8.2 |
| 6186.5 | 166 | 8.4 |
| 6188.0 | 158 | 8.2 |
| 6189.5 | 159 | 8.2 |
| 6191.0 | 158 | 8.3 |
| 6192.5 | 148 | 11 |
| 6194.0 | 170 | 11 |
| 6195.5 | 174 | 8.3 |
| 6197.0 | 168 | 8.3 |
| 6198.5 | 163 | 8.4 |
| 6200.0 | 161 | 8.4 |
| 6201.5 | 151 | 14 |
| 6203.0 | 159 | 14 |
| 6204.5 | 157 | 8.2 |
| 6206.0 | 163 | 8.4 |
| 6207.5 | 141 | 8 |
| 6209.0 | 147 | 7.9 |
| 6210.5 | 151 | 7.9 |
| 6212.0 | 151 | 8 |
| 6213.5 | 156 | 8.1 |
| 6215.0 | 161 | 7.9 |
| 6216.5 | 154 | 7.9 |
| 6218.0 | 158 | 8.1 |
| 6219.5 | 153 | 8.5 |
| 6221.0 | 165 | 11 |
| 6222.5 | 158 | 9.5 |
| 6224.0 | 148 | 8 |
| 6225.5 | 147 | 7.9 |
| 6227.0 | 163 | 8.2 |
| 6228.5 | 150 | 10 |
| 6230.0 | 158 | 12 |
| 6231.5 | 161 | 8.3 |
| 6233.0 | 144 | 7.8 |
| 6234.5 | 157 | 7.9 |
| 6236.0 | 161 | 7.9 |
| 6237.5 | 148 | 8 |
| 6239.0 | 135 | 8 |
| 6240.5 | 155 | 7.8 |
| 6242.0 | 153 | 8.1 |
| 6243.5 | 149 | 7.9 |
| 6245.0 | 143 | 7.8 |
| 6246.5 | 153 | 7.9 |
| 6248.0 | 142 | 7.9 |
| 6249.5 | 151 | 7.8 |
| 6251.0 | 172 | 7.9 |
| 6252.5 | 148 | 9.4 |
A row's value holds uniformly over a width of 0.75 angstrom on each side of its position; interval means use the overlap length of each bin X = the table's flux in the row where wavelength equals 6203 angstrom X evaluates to 159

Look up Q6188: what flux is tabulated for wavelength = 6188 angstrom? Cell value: 158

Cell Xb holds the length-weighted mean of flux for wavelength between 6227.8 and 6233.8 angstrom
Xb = 153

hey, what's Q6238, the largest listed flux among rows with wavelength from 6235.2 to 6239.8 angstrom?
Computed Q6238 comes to 161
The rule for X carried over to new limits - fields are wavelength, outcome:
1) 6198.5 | 163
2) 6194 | 170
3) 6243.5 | 149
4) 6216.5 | 154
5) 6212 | 151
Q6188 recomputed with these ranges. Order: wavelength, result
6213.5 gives 156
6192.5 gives 148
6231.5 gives 161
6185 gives 157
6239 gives 135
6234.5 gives 157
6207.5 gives 141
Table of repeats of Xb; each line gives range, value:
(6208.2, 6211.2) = 149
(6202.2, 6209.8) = 153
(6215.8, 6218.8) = 156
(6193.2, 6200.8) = 167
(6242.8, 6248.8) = 147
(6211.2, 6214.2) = 153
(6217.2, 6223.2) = 158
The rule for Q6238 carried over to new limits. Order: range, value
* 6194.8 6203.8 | 174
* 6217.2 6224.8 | 165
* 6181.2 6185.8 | 164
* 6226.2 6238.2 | 163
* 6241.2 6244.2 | 153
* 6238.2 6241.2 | 155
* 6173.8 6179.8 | 167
